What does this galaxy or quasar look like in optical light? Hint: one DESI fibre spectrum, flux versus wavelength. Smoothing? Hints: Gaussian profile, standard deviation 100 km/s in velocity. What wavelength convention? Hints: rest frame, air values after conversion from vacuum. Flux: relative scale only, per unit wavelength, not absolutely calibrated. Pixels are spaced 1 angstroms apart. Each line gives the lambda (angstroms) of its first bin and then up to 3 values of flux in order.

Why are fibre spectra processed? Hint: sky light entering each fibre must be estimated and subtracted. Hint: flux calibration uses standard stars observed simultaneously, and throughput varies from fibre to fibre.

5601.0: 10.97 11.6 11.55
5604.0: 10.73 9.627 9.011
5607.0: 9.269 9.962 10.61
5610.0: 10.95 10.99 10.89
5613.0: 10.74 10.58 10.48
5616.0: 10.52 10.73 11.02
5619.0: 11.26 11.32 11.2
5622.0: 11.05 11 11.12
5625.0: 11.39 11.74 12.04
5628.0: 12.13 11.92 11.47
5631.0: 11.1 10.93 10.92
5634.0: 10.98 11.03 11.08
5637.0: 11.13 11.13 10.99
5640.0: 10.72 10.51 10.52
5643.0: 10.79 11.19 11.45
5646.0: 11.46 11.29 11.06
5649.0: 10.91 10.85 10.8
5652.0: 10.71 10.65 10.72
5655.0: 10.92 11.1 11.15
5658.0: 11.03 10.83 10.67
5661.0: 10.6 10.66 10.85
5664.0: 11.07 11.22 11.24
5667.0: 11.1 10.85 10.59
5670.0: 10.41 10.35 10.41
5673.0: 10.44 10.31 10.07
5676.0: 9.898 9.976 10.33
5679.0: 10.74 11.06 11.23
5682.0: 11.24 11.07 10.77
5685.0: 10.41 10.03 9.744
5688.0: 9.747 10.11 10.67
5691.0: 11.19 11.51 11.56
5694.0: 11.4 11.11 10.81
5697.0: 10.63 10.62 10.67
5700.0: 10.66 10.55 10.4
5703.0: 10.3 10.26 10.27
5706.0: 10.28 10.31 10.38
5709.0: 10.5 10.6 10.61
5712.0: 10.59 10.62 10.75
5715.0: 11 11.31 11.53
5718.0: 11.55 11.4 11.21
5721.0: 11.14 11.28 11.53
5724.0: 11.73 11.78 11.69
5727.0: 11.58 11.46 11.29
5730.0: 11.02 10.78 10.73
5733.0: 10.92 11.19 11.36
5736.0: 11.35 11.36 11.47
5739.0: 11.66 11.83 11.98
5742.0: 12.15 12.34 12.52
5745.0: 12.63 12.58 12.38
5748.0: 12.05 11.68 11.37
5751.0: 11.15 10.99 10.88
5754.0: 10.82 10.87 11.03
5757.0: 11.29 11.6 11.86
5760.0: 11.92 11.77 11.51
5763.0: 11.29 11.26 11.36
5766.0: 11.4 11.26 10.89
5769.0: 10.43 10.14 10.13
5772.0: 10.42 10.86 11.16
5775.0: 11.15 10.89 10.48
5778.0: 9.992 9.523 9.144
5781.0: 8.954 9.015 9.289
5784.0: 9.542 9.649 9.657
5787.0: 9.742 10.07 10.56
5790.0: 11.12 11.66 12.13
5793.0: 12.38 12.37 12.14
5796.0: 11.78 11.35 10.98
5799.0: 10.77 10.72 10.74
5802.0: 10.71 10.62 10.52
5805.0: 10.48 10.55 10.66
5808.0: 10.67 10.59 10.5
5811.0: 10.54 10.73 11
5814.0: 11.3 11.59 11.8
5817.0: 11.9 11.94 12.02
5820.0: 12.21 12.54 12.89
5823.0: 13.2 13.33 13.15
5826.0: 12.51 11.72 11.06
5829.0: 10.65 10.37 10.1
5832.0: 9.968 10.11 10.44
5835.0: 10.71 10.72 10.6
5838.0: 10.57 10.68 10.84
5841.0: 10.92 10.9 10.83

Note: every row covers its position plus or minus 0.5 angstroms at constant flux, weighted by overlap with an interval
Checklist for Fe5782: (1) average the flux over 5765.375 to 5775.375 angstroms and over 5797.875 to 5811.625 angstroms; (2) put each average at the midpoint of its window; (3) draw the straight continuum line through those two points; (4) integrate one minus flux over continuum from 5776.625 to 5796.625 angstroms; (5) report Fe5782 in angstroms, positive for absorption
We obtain 0.5 angstroms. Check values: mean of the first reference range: 10.8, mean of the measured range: 10.5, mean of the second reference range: 10.6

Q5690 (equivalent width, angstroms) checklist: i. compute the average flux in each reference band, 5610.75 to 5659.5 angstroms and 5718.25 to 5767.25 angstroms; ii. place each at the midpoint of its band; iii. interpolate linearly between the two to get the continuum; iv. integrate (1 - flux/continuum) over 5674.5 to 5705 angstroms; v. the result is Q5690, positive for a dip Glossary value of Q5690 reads 1.8 angstroms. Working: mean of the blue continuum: 11.1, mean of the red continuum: 11.5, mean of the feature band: 10.6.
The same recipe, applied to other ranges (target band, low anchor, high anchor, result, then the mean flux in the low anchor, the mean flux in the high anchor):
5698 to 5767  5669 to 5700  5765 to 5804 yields -4.1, 10.6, 10.6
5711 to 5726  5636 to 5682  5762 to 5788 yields -1.0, 10.8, 10.3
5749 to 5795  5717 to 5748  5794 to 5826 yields 2.9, 11.6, 11.4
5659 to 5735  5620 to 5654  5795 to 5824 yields 2.6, 11.1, 11.3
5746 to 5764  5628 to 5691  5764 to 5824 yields -1.0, 10.8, 10.9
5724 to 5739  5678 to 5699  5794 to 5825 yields -0.4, 10.8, 11.4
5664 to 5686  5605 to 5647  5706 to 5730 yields 0.8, 10.9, 11.1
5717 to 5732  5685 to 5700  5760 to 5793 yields -1.0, 10.7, 10.6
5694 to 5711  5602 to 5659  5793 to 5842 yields 0.8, 10.9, 11.2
